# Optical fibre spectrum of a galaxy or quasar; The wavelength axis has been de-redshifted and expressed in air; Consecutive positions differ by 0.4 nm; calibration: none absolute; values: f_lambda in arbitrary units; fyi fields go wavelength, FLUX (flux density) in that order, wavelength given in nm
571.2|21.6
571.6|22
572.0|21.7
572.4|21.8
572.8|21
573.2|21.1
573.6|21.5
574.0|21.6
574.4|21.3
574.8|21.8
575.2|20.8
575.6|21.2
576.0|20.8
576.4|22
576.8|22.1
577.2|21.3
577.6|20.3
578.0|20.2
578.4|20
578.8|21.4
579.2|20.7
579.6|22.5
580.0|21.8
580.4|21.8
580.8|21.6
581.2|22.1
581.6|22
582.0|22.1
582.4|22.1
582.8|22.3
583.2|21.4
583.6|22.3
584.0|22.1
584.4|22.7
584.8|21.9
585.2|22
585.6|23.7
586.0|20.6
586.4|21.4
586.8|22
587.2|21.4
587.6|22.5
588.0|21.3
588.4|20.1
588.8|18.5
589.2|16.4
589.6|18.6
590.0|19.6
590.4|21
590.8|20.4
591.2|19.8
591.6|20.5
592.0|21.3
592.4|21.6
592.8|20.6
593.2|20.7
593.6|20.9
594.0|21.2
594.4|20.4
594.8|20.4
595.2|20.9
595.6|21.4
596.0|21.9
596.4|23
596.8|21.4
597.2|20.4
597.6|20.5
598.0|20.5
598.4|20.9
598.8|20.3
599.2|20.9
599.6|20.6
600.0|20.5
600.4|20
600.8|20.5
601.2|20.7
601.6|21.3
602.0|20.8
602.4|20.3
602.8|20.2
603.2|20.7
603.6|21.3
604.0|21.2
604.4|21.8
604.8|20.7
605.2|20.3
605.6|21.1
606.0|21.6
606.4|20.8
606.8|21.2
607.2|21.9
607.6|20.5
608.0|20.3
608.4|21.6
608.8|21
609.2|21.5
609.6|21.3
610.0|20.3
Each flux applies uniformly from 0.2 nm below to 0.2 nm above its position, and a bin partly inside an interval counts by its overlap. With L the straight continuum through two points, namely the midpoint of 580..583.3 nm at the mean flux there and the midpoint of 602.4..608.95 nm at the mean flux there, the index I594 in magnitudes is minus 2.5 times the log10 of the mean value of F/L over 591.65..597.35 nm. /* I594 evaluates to 0.01 mag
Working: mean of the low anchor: 21.9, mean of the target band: 21.1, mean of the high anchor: 21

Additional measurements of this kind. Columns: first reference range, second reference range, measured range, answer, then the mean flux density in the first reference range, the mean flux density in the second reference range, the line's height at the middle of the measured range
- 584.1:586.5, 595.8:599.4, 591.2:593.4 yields 0.03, 22.1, 21.1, 21.5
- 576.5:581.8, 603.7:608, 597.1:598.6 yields 0.03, 21.4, 21.1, 21.2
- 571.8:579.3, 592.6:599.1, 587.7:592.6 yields 0.06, 21.2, 21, 21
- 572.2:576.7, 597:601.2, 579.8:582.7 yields -0.04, 21.4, 20.5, 21.1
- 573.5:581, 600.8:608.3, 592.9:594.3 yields 0.01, 21.3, 20.9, 21.1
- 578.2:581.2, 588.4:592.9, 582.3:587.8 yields -0.07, 21.4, 19.8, 20.7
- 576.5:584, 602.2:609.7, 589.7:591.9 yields 0.06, 21.6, 21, 21.3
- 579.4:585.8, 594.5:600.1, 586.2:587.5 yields 0.01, 22.1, 21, 21.8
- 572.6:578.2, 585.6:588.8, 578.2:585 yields -0.03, 21.2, 21.3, 21.3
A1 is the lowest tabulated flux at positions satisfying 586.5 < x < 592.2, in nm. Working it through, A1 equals 16.4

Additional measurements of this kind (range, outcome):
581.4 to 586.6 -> 20.6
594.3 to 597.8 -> 20.4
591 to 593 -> 19.8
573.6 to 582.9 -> 20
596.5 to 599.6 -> 20.3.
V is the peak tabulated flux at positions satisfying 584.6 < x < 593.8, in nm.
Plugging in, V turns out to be 23.7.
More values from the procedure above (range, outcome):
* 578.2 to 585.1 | 22.7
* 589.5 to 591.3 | 21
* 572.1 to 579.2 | 22.1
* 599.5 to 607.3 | 21.9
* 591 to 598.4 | 23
